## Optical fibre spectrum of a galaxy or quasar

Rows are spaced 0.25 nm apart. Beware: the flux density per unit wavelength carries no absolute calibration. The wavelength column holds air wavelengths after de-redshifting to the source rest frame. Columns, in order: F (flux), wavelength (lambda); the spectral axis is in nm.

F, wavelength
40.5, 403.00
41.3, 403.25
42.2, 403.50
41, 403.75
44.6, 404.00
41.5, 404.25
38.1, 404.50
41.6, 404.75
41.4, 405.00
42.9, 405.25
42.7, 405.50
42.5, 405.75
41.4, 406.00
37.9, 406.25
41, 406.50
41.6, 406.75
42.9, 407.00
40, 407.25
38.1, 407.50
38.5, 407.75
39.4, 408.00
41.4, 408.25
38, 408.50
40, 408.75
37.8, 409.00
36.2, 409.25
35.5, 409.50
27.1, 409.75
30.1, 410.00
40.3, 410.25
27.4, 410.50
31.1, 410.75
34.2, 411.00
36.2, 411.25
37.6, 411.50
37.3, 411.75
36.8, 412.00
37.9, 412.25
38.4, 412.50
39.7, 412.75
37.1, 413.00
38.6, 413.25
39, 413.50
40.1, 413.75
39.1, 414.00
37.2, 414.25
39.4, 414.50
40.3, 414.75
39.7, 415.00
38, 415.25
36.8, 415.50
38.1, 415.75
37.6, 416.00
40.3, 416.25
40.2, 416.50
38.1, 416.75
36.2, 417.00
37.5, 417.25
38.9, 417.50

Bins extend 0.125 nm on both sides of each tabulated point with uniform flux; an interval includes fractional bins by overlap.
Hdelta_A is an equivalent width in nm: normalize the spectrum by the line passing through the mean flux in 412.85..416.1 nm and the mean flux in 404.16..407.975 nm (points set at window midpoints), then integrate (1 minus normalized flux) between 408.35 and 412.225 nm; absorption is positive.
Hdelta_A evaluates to 0.44 nm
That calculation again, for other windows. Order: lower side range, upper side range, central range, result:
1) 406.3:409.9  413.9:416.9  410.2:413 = 0.182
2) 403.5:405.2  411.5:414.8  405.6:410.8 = 0.330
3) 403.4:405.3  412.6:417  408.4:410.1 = 0.223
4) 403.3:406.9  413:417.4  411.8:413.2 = 0.048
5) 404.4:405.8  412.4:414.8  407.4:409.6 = 0.115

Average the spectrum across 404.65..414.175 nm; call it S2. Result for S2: 38.1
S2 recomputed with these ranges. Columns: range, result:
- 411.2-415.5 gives 38.4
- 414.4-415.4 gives 39.3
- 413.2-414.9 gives 39.1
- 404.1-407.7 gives 40.9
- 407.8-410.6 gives 35.9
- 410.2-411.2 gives 32.9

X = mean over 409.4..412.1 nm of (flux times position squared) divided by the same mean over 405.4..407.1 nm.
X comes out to 0.84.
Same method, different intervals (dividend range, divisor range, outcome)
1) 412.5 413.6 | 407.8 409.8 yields 1.05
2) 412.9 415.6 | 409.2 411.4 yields 1.19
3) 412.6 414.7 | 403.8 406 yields 0.97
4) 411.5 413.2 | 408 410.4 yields 1.06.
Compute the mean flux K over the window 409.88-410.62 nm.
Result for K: 32.7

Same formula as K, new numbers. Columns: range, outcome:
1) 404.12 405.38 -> 41.1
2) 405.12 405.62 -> 42.8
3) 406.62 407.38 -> 41.5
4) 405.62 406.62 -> 40.7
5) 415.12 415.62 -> 37.4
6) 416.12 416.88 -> 39.5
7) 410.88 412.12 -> 36.4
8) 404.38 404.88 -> 39.9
